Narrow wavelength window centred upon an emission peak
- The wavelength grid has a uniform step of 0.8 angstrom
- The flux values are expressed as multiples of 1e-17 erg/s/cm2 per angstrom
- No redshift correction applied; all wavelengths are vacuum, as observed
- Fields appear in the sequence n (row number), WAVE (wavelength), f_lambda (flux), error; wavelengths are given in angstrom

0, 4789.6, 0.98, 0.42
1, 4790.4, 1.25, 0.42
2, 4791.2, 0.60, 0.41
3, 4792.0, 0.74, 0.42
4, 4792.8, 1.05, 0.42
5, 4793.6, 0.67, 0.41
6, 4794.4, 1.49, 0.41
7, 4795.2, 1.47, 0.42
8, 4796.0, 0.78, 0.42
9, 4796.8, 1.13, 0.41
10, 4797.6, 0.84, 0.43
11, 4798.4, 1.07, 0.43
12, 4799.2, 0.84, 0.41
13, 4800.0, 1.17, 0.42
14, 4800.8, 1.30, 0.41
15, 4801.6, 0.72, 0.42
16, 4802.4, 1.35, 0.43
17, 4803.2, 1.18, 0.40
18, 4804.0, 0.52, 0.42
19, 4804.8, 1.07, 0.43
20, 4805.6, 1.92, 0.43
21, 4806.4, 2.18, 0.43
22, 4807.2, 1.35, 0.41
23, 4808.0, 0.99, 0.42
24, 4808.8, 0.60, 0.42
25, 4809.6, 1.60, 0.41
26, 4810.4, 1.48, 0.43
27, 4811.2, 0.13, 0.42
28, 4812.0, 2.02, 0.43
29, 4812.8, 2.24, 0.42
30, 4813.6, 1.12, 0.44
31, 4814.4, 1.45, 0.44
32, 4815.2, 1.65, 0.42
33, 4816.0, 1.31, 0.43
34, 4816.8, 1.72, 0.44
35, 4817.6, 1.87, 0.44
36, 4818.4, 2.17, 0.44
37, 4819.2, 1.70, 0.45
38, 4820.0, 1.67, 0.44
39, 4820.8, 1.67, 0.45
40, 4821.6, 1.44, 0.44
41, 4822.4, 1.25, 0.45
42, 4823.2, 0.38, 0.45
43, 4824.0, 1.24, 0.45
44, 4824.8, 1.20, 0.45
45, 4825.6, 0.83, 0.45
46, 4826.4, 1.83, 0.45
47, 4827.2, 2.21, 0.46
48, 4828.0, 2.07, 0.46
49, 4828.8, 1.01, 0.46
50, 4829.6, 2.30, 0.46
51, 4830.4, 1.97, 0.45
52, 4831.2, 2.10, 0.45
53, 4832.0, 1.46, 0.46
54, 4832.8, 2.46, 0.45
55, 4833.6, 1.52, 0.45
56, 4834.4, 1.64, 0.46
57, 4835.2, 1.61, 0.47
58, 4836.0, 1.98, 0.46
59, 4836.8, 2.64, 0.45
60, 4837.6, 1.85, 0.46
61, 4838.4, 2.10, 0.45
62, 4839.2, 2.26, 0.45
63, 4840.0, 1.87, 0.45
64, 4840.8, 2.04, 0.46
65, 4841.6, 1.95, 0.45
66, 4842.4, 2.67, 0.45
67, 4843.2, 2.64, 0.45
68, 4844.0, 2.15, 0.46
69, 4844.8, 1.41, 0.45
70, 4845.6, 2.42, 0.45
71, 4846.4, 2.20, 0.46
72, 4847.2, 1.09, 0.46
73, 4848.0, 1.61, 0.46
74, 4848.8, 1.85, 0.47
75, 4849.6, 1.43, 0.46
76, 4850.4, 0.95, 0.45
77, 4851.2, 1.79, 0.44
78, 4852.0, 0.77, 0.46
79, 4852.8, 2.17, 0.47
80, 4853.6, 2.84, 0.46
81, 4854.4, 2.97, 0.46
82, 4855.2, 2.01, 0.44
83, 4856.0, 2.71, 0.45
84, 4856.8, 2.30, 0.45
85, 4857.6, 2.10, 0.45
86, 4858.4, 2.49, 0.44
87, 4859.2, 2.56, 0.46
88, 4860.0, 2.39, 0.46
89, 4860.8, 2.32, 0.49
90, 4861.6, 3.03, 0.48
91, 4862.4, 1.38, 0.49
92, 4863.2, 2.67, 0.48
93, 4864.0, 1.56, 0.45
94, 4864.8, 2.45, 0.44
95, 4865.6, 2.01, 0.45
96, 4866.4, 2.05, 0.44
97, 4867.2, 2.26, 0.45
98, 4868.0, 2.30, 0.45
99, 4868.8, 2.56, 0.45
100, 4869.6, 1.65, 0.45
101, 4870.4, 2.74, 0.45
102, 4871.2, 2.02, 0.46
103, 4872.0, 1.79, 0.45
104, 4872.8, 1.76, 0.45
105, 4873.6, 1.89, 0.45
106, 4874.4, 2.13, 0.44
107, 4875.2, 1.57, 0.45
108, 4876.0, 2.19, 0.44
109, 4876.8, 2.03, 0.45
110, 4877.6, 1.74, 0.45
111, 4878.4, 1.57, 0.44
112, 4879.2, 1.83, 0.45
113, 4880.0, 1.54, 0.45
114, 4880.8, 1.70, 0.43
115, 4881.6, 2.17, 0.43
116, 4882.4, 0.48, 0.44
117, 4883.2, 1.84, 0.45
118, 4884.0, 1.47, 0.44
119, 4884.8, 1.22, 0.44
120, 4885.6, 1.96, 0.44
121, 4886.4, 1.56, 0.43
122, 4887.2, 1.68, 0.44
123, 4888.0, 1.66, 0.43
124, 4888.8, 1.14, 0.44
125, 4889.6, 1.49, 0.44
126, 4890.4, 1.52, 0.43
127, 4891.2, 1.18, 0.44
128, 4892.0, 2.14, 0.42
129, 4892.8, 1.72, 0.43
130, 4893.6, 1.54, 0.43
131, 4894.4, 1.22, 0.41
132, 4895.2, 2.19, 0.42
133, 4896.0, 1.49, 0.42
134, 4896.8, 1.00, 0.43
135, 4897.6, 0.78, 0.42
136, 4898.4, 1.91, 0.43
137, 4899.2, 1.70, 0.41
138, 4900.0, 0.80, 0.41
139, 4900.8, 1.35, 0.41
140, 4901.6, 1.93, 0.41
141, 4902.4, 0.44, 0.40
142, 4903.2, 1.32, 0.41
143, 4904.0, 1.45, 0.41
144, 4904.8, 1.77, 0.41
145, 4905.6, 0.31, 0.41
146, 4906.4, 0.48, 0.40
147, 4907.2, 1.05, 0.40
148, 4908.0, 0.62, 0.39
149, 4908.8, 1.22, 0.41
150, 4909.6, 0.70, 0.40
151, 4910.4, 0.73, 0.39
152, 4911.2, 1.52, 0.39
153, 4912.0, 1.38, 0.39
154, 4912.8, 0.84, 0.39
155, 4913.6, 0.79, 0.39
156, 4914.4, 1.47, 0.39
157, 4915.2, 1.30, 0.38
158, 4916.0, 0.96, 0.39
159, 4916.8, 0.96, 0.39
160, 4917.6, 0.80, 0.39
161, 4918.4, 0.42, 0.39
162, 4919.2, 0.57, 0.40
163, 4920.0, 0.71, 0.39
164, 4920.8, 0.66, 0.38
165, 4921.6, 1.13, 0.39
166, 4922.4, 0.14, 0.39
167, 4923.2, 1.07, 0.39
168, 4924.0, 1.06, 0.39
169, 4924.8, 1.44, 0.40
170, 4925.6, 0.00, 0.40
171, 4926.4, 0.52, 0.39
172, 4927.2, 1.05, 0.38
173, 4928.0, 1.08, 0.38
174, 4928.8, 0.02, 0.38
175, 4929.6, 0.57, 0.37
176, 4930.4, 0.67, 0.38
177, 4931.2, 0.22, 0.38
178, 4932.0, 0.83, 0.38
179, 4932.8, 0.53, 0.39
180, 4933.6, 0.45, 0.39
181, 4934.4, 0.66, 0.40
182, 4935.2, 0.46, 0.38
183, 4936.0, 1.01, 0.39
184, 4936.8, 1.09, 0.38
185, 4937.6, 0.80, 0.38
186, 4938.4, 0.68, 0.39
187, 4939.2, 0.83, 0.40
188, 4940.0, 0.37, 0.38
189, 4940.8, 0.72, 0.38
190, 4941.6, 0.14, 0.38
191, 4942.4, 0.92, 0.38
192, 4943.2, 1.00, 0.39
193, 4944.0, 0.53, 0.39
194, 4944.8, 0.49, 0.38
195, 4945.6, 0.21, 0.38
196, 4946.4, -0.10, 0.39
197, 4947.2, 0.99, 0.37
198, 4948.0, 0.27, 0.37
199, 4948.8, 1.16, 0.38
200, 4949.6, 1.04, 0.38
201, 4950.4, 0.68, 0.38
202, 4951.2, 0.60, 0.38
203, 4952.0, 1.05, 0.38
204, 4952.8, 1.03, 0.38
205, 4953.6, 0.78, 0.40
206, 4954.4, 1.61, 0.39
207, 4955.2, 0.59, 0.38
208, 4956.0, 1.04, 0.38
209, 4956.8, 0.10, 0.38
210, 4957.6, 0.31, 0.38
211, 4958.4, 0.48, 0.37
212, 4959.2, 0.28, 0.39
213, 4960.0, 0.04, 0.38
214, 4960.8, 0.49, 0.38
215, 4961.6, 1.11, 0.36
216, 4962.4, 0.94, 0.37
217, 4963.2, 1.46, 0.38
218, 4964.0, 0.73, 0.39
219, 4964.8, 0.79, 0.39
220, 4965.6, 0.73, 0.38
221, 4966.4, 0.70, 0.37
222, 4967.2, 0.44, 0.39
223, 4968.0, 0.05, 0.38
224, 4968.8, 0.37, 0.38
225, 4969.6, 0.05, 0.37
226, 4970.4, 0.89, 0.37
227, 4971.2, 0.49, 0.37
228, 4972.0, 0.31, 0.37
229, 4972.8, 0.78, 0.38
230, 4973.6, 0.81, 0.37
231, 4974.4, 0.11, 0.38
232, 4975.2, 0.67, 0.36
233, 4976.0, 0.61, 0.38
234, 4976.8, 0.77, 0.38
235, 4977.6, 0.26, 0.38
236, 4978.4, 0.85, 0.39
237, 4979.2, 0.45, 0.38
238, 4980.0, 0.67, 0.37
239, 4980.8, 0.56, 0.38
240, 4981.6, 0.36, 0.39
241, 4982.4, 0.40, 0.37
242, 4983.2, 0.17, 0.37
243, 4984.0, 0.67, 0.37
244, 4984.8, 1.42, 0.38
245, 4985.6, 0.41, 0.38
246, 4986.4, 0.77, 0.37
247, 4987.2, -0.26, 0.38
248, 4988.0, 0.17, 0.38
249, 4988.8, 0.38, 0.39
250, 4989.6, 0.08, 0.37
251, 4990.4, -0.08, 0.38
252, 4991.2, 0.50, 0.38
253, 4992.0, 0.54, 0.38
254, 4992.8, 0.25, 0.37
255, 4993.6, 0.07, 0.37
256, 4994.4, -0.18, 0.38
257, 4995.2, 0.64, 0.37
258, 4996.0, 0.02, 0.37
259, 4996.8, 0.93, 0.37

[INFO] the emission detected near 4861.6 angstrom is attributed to C IV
